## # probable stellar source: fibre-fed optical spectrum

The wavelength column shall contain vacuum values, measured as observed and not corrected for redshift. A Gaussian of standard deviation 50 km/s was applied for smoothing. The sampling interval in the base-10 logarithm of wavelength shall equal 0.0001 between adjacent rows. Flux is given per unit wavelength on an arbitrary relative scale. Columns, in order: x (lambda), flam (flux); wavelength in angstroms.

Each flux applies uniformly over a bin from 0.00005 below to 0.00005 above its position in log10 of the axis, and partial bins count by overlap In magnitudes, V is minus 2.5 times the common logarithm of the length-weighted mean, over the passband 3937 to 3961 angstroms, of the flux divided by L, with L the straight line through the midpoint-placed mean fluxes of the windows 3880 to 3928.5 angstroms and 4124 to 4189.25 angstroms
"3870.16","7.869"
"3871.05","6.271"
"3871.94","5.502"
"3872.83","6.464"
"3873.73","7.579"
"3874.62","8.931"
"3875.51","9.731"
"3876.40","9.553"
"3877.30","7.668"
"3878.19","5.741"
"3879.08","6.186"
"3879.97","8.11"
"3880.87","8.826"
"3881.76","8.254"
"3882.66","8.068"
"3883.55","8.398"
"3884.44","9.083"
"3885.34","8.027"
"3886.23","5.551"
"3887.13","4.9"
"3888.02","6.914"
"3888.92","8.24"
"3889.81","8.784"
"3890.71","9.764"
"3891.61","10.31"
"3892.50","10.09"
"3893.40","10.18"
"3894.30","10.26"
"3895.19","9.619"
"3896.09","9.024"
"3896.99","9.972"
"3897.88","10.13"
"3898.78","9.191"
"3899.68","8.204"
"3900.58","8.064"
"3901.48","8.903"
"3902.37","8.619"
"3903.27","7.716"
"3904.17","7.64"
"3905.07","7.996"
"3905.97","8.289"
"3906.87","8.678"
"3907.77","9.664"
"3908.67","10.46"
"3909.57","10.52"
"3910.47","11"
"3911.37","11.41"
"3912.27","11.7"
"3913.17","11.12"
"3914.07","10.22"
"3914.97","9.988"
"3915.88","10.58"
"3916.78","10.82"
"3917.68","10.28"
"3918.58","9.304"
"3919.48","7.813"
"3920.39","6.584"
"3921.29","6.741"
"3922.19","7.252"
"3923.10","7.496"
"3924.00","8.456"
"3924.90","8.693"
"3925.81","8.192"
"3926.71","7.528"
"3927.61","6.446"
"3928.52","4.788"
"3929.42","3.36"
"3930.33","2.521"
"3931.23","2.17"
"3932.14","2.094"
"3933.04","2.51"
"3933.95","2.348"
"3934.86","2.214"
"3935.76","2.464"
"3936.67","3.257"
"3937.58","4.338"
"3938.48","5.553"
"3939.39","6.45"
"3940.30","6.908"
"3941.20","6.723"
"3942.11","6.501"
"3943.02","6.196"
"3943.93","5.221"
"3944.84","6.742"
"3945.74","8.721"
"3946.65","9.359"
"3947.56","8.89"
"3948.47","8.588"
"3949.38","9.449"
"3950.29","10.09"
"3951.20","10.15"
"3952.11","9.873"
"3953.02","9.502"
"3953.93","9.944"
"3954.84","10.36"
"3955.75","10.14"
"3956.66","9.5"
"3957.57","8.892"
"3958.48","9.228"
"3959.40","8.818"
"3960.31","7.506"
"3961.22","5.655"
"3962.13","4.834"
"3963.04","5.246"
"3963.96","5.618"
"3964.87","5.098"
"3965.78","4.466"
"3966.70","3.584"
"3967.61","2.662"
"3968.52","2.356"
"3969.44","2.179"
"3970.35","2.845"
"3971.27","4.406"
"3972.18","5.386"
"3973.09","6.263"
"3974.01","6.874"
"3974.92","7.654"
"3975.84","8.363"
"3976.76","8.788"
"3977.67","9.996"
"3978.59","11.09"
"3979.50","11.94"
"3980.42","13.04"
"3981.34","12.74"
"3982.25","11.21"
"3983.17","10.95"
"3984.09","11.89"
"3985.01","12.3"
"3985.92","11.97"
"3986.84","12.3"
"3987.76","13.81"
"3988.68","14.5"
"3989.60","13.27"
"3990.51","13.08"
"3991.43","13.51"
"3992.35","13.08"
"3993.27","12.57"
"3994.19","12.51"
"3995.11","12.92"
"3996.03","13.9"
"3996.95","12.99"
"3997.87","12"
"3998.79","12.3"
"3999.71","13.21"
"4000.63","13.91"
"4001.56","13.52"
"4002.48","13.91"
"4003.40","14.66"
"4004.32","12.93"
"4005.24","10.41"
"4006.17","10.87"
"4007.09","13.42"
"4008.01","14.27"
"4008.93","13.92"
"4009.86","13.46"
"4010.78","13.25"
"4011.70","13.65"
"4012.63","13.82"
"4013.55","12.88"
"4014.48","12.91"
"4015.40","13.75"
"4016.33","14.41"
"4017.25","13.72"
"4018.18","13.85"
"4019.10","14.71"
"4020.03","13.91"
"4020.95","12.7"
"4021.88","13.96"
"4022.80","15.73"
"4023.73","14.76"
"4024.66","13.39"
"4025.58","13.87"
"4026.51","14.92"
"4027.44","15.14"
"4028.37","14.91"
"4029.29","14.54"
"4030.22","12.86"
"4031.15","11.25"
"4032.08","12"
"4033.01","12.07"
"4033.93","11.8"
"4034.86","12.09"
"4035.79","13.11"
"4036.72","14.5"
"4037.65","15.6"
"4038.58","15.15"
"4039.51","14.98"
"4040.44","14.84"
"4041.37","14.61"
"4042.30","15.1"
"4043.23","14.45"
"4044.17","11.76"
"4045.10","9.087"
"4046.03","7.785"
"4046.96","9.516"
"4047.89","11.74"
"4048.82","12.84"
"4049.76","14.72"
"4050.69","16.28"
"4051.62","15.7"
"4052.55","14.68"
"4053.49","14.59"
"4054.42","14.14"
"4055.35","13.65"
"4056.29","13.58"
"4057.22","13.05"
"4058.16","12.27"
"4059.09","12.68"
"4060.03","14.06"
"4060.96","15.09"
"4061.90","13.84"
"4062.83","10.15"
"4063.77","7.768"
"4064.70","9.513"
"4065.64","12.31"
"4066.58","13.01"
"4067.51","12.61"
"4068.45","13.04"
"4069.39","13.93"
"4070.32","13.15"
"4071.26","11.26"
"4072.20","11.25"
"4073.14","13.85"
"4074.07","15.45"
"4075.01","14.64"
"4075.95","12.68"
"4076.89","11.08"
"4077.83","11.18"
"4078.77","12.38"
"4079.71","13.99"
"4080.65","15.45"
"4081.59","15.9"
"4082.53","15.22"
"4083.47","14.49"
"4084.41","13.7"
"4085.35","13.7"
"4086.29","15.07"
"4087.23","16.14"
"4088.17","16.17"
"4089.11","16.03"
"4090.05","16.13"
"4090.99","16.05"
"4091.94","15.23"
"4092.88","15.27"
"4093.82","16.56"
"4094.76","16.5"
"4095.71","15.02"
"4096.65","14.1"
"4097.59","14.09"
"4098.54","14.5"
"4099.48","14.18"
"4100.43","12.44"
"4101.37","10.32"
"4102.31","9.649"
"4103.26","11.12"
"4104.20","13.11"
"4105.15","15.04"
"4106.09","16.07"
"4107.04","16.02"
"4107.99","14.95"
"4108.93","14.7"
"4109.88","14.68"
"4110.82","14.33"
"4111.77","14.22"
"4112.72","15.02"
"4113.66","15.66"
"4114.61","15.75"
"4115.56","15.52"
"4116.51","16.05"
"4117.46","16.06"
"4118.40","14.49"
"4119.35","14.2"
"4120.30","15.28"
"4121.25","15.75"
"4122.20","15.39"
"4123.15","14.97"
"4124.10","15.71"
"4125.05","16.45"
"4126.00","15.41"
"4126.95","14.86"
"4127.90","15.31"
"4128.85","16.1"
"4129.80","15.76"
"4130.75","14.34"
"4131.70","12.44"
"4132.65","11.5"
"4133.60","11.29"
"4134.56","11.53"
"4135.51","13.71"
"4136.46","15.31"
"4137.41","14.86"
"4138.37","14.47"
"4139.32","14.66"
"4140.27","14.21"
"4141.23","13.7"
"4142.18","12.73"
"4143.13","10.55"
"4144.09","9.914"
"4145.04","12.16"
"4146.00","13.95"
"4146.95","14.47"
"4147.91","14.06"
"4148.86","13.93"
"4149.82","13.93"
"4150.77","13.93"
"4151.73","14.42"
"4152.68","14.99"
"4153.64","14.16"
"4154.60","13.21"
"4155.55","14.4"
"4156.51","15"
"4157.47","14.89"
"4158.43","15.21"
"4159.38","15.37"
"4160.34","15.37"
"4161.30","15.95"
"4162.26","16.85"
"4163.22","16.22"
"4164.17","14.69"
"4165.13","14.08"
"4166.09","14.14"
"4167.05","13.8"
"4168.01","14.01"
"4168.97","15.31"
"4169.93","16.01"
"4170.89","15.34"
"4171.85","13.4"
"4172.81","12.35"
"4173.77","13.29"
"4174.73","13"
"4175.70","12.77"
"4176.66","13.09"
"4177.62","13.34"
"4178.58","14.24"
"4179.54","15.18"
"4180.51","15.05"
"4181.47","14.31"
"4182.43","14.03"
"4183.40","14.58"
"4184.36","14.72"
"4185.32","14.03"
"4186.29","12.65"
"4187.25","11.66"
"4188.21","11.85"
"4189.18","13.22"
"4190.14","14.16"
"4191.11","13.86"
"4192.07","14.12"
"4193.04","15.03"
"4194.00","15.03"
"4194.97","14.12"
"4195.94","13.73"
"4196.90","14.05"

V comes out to 0.195 mag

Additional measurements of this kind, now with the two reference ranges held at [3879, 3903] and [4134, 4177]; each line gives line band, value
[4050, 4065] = -0.105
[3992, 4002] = -0.200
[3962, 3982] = 0.472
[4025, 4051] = -0.141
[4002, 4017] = -0.200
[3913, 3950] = 0.372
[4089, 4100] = -0.190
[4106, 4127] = -0.153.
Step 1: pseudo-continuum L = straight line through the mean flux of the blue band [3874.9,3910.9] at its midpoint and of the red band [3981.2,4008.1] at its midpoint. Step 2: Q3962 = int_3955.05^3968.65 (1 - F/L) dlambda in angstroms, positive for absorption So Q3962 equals 6.0 angstroms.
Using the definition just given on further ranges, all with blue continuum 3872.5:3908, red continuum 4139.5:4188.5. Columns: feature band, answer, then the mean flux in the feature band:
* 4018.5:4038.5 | -4.4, 13.7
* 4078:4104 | -3.8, 14.4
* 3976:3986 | -1.0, 11.3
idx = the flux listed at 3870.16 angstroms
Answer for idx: 7.869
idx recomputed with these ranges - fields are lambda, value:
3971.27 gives 4.406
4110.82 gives 14.33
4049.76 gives 14.72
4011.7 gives 13.65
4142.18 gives 12.73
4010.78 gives 13.25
